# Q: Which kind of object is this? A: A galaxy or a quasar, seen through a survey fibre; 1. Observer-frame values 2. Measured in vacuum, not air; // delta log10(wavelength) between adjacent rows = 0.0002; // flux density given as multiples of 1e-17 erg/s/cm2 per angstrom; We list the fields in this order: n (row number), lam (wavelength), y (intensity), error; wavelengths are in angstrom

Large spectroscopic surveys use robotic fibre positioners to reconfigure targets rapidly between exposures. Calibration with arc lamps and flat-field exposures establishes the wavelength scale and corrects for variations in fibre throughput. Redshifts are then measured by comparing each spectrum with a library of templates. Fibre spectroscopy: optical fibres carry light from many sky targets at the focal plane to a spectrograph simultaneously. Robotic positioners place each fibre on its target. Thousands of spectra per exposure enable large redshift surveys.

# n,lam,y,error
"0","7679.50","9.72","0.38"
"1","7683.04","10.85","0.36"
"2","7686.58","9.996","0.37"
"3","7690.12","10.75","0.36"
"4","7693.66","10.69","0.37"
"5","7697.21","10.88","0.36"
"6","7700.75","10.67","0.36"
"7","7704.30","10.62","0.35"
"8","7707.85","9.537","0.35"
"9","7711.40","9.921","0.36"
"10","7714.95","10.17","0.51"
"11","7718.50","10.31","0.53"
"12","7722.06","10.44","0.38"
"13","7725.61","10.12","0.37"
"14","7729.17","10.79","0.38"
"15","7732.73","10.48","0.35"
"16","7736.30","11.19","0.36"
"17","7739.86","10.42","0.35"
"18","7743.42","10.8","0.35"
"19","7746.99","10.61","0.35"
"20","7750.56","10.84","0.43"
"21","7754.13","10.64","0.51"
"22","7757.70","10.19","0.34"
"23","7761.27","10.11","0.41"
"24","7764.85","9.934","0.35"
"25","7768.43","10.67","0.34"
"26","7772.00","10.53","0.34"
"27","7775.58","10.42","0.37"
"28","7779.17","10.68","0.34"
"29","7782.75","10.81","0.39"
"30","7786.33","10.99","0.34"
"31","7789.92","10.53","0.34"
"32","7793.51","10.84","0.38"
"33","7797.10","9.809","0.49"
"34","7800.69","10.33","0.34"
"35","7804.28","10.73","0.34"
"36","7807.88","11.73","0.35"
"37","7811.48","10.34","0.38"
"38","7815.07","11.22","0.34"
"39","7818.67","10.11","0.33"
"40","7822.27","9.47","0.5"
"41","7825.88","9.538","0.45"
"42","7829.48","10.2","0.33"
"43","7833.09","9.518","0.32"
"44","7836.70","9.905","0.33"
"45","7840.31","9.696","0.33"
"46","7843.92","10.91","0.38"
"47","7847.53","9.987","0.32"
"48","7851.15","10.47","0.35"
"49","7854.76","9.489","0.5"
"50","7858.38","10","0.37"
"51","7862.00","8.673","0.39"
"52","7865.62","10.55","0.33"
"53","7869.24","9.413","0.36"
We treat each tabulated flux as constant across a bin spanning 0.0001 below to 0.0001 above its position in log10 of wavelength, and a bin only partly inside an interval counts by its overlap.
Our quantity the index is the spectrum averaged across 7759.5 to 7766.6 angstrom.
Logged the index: 10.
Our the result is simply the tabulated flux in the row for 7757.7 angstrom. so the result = 10.19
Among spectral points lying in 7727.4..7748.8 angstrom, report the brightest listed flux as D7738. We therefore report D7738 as 11.19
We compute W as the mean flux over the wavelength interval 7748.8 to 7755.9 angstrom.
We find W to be 10.7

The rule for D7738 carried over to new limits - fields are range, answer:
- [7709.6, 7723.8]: 10.44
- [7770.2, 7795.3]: 10.99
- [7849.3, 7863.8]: 10.47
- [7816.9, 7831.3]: 10.2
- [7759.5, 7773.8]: 10.67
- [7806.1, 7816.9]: 11.73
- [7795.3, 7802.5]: 10.33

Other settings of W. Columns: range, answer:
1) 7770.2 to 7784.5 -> 10.6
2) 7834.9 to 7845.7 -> 10.2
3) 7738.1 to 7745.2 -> 10.6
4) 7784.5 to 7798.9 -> 10.5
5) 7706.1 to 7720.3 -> 9.99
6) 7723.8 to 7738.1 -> 10.6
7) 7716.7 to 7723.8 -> 10.4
